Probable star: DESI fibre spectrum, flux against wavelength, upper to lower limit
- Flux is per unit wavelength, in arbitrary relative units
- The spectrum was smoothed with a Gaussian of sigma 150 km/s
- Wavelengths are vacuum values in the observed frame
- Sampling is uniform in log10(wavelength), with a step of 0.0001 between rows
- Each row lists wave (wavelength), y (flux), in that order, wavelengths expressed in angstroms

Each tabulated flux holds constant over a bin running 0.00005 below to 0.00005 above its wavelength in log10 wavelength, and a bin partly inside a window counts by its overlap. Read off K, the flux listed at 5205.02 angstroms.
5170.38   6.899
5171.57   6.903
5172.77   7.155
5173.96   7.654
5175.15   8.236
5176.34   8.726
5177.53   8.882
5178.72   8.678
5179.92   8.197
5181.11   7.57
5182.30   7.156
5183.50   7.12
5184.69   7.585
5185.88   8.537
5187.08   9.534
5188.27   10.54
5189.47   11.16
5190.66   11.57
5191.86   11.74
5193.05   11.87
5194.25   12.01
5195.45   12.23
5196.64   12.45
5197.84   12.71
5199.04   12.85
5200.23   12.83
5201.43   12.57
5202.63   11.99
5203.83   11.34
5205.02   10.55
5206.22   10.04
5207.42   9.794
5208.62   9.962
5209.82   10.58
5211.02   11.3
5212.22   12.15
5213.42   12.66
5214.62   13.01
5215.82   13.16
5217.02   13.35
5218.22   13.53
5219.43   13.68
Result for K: 10.55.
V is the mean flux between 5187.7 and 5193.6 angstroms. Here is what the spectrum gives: 11.4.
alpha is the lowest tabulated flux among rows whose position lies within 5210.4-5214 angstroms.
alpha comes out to 11.3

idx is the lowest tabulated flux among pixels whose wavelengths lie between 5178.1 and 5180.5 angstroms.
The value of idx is 8.197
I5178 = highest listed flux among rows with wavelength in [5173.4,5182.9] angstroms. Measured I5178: 8.882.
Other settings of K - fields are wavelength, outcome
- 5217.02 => 13.35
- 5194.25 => 12.01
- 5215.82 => 13.16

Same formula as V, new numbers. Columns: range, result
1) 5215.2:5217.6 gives 13.3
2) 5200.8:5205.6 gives 11.6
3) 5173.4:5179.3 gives 8.45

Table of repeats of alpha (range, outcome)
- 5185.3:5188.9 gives 8.537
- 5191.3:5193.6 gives 11.74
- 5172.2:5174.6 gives 7.155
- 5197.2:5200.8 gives 12.71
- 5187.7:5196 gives 10.54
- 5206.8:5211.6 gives 9.794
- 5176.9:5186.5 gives 7.12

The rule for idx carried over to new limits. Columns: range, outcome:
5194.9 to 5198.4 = 12.23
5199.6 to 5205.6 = 10.55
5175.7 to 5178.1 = 8.726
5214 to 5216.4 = 13.01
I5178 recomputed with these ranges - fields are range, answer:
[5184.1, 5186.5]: 8.537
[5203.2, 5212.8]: 12.15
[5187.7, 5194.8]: 12.01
